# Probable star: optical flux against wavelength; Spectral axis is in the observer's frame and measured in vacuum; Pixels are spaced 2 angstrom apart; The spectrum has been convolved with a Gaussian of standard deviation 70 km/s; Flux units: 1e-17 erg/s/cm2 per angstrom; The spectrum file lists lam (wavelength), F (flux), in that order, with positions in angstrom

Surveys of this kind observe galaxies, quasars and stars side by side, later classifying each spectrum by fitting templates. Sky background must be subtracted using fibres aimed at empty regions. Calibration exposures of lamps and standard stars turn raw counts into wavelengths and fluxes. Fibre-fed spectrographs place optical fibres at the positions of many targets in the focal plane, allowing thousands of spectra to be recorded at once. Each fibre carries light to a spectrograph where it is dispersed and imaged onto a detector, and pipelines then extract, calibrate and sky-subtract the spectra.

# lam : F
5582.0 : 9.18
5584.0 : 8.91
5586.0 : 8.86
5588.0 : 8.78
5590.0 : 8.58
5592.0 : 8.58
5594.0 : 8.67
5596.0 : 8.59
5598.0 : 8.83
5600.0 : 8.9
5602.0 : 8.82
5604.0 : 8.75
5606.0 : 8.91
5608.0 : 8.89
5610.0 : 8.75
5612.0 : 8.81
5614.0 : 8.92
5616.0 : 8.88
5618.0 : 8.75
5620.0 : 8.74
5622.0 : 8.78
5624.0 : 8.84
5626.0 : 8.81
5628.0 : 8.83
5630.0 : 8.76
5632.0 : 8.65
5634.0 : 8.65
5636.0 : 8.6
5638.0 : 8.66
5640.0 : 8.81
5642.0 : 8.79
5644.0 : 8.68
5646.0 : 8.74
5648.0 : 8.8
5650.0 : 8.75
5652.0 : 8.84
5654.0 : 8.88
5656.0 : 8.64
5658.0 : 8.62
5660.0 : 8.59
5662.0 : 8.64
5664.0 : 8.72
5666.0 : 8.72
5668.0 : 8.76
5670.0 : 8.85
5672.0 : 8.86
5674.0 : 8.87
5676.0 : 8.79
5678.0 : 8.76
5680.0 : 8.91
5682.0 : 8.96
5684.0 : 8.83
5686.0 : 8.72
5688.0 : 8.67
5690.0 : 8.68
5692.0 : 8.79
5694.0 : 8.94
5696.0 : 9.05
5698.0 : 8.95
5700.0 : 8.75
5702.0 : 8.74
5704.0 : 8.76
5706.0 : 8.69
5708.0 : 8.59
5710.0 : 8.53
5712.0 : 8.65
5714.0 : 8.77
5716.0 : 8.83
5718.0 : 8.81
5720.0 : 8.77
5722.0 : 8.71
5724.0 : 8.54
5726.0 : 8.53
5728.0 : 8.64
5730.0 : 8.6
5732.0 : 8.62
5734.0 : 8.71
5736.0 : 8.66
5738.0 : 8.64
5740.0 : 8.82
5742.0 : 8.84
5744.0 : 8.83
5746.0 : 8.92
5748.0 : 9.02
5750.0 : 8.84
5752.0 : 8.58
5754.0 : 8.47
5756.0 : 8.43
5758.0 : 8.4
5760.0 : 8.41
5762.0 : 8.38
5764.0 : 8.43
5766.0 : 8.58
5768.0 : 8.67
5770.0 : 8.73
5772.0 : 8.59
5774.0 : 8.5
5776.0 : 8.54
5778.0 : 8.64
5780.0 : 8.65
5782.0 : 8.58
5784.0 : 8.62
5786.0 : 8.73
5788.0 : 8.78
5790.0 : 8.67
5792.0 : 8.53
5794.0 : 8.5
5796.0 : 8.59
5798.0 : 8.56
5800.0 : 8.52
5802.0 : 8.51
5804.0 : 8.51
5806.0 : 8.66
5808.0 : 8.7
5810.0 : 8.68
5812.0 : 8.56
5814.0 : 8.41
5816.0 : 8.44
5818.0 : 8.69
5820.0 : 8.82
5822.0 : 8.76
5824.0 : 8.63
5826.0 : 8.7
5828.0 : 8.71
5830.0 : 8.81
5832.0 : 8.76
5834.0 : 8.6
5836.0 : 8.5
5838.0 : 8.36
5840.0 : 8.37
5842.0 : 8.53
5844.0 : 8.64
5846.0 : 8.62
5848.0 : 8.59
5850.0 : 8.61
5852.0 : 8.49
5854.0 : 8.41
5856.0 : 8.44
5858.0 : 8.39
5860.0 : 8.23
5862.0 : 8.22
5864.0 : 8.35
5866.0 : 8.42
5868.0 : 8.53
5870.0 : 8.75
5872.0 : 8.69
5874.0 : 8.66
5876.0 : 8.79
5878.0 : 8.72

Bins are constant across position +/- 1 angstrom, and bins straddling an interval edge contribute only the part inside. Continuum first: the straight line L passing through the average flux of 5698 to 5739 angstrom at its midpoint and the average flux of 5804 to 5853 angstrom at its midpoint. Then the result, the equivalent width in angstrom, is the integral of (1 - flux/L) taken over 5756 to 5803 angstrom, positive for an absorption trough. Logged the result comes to 0.4 angstrom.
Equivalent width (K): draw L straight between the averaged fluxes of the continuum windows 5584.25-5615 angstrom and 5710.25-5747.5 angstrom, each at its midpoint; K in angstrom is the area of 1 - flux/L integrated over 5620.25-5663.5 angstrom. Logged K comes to 0.13 angstrom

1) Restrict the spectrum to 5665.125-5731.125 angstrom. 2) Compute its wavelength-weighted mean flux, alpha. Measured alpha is 8.76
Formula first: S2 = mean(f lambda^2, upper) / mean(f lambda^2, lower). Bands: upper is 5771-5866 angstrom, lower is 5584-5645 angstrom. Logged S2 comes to 1.0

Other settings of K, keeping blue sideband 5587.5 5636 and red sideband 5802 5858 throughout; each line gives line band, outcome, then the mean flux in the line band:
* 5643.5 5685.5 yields -0.2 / 8.77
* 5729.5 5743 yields -0.1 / 8.7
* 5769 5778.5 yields 0.0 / 8.6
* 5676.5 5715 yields -0.3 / 8.78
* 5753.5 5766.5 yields 0.3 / 8.44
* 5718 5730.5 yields 0.0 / 8.65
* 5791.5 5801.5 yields 0.1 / 8.54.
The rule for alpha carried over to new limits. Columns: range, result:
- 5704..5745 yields 8.69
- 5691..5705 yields 8.85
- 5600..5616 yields 8.84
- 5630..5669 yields 8.71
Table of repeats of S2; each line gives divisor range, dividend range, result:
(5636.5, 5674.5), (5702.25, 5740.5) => 1.02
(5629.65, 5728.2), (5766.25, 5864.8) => 1.03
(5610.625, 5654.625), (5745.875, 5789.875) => 1.03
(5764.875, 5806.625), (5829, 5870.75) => 1.01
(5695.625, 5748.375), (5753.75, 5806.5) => 1.00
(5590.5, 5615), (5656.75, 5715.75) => 1.03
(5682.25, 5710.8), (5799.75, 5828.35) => 1.02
